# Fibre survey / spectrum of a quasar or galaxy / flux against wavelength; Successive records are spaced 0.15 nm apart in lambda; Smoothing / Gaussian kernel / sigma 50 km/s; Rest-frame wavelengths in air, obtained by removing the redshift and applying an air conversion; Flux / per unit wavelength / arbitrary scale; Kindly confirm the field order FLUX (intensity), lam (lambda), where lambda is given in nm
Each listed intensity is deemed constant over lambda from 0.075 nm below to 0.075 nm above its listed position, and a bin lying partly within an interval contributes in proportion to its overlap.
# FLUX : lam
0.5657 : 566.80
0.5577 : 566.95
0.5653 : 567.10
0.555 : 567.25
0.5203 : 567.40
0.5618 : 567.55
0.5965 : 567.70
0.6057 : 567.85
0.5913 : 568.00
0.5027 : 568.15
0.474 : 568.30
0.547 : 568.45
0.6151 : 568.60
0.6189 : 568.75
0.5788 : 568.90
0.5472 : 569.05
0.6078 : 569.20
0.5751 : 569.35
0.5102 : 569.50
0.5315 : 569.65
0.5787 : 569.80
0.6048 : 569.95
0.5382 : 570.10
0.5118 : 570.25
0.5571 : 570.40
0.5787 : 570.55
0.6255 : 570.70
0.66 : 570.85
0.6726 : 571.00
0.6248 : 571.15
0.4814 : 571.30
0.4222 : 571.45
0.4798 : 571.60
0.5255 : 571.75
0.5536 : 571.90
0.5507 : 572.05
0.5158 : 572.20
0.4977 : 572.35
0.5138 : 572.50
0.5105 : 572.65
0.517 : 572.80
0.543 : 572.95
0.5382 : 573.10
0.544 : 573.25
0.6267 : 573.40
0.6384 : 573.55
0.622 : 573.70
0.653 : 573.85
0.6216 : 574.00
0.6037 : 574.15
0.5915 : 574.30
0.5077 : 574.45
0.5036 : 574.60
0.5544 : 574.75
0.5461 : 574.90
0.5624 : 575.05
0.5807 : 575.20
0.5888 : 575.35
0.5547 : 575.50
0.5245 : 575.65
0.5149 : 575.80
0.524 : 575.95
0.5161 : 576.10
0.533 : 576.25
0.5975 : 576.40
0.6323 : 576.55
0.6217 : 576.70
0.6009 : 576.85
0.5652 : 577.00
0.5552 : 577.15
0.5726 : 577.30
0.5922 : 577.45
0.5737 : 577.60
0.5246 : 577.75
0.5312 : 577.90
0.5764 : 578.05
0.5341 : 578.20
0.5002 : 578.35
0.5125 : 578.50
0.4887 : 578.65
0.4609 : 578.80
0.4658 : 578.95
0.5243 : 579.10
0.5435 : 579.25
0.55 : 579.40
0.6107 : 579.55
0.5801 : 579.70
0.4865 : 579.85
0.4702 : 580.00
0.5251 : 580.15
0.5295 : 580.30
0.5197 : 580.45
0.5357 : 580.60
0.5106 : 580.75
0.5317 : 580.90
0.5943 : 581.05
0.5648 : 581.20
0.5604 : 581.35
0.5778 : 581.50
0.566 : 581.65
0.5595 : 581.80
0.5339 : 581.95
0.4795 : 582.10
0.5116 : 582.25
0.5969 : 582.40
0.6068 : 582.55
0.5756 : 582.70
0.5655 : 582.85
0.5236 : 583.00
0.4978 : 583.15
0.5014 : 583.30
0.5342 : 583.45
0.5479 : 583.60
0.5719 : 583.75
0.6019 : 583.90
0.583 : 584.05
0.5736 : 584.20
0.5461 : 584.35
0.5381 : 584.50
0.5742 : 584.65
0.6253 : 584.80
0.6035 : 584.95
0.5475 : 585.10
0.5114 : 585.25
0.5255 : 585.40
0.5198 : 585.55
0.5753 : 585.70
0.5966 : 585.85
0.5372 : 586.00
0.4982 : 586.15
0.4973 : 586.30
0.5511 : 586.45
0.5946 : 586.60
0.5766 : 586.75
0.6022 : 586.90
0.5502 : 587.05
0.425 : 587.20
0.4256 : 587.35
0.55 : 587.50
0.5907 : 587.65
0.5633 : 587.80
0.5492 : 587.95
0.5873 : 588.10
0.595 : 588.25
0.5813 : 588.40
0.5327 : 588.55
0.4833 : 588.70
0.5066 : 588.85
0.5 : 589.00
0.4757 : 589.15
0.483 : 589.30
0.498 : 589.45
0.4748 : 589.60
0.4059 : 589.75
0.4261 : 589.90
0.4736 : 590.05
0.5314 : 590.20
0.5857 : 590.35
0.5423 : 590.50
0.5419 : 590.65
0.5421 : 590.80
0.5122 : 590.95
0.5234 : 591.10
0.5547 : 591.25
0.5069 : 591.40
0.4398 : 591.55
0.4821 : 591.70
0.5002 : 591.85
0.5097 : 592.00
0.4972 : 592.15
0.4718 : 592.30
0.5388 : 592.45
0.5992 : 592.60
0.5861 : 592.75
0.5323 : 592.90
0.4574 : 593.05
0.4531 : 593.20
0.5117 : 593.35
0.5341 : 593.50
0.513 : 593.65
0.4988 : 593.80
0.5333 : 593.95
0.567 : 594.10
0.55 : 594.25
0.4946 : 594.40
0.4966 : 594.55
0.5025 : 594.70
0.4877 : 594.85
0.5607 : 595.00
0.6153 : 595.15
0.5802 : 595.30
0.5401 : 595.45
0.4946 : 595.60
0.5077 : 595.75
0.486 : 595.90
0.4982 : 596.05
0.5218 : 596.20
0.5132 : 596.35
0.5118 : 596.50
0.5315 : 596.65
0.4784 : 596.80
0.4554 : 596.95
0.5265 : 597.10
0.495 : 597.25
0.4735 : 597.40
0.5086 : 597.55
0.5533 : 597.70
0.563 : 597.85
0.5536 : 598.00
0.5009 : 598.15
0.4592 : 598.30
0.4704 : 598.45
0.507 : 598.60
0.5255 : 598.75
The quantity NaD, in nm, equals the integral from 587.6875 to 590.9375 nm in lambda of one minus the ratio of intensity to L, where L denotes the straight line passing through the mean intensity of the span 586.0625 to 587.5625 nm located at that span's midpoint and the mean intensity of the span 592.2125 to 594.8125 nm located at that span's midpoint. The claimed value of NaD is 0.03 nm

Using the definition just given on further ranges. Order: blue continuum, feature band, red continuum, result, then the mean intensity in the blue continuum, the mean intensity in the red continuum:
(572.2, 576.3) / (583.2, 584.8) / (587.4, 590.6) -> -0.082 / 0.556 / 0.52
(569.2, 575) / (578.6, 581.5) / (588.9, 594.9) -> 0.044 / 0.559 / 0.508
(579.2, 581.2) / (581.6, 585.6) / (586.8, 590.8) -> -0.165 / 0.538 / 0.519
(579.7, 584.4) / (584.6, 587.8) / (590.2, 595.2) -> -0.063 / 0.545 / 0.522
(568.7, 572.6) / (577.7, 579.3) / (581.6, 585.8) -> 0.116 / 0.556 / 0.554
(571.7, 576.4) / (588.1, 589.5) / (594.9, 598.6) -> 0.022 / 0.555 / 0.516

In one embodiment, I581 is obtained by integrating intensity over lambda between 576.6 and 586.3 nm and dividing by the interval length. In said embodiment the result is 0.547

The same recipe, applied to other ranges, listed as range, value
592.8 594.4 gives 0.515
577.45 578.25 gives 0.553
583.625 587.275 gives 0.555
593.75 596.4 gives 0.525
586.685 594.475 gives 0.519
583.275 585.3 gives 0.564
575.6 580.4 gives 0.542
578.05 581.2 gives 0.526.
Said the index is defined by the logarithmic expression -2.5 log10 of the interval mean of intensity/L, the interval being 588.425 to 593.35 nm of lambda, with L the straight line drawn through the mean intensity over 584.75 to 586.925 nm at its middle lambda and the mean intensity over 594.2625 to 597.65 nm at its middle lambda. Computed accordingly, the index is 0.06 mag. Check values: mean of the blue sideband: 0.556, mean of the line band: 0.506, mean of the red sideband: 0.514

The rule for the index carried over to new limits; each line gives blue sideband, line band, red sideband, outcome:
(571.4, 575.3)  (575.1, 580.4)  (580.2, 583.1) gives 0.012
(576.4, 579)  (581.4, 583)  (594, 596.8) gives -0.025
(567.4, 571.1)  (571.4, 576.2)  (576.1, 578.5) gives 0.038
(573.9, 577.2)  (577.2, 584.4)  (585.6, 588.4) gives 0.030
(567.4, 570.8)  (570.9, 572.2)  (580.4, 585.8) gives 0.047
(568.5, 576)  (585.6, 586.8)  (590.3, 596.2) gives -0.035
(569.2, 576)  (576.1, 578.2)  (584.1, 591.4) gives -0.040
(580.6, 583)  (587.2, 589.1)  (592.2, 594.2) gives 0.007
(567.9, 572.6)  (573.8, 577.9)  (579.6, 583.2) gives -0.034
